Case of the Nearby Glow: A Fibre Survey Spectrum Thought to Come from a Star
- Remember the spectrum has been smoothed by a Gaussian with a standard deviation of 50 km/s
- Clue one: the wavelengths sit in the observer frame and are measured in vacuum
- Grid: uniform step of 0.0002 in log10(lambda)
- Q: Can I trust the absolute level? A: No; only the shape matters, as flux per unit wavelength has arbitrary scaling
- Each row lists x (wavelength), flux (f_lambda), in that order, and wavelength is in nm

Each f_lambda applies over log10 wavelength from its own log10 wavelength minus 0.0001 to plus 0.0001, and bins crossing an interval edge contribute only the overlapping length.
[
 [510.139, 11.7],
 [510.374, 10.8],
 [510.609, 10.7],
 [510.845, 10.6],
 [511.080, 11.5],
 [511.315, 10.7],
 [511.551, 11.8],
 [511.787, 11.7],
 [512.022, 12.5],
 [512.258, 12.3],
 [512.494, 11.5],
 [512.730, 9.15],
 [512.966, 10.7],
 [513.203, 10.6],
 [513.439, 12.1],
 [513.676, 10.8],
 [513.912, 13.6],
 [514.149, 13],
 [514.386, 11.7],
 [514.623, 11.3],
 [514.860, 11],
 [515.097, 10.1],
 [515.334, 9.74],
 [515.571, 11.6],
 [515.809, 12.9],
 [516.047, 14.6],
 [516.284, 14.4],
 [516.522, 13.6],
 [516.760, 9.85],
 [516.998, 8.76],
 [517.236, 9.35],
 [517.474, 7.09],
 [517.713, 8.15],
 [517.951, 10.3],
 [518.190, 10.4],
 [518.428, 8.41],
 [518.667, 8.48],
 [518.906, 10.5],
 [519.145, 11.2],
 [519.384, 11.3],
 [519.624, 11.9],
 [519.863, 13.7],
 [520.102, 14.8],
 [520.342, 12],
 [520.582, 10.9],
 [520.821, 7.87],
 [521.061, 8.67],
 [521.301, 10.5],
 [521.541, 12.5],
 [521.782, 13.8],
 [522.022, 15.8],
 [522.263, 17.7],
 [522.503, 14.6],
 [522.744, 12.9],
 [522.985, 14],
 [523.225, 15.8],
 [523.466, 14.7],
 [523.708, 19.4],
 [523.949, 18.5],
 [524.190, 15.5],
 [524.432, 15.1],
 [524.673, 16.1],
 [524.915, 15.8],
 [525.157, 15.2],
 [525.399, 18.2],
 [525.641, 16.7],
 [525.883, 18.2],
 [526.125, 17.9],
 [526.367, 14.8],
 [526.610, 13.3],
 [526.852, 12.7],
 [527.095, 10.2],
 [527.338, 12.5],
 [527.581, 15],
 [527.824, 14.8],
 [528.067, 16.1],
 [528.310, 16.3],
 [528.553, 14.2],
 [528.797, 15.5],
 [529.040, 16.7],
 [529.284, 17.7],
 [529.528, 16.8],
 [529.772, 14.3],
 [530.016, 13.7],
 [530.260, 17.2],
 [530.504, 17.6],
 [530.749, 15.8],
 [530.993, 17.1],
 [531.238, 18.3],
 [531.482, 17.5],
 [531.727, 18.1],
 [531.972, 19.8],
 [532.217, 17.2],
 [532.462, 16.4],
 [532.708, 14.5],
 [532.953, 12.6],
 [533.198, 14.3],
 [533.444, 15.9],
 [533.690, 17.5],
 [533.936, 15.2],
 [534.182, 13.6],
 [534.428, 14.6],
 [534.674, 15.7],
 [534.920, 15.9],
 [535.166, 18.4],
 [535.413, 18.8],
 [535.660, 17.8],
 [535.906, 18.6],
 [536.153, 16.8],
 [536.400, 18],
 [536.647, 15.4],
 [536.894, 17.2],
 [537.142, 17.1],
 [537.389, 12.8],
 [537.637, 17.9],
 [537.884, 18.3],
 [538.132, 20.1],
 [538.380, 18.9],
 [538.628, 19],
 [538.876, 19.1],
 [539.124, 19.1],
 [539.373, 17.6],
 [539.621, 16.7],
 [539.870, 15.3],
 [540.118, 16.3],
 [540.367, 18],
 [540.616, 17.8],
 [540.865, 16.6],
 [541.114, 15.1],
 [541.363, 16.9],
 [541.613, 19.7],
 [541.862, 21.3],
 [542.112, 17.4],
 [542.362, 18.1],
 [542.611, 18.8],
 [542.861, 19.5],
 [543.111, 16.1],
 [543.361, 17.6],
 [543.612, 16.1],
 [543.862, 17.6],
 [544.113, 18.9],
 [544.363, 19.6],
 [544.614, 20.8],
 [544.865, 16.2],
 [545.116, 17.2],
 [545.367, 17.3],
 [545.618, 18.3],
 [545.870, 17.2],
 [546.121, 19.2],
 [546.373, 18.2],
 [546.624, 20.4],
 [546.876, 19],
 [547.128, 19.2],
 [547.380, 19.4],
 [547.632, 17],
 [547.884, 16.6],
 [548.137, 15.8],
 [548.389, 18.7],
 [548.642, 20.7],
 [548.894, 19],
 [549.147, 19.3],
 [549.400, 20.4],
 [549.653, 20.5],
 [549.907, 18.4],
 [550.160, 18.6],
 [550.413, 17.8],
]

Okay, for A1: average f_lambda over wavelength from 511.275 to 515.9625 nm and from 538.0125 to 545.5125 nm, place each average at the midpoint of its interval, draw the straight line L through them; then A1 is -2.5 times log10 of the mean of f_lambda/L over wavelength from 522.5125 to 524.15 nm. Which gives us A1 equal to -0.15 mag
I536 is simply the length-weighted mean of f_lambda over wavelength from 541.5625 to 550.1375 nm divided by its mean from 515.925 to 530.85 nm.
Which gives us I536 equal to 1.35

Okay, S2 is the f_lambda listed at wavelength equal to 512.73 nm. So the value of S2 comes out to 9.15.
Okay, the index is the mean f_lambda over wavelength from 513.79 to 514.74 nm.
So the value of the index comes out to 12.4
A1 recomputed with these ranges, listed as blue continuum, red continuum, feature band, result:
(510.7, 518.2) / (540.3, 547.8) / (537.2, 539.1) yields -0.08 mag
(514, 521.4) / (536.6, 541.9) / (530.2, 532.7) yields -0.15 mag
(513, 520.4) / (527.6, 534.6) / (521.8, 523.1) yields -0.14 mag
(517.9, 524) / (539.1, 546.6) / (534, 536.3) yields -0.04 mag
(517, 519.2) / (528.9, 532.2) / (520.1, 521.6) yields 0.02 mag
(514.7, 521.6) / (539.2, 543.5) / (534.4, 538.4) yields -0.07 mag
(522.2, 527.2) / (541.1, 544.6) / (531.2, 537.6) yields 0.03 mag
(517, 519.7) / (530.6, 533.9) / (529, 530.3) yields -0.05 mag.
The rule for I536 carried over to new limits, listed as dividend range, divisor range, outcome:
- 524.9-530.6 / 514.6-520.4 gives 1.41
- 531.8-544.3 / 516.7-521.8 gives 1.65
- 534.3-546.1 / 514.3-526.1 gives 1.37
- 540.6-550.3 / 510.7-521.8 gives 1.65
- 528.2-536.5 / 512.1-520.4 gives 1.47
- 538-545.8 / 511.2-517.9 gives 1.60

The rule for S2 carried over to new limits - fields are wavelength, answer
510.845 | 10.6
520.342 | 12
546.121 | 19.2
